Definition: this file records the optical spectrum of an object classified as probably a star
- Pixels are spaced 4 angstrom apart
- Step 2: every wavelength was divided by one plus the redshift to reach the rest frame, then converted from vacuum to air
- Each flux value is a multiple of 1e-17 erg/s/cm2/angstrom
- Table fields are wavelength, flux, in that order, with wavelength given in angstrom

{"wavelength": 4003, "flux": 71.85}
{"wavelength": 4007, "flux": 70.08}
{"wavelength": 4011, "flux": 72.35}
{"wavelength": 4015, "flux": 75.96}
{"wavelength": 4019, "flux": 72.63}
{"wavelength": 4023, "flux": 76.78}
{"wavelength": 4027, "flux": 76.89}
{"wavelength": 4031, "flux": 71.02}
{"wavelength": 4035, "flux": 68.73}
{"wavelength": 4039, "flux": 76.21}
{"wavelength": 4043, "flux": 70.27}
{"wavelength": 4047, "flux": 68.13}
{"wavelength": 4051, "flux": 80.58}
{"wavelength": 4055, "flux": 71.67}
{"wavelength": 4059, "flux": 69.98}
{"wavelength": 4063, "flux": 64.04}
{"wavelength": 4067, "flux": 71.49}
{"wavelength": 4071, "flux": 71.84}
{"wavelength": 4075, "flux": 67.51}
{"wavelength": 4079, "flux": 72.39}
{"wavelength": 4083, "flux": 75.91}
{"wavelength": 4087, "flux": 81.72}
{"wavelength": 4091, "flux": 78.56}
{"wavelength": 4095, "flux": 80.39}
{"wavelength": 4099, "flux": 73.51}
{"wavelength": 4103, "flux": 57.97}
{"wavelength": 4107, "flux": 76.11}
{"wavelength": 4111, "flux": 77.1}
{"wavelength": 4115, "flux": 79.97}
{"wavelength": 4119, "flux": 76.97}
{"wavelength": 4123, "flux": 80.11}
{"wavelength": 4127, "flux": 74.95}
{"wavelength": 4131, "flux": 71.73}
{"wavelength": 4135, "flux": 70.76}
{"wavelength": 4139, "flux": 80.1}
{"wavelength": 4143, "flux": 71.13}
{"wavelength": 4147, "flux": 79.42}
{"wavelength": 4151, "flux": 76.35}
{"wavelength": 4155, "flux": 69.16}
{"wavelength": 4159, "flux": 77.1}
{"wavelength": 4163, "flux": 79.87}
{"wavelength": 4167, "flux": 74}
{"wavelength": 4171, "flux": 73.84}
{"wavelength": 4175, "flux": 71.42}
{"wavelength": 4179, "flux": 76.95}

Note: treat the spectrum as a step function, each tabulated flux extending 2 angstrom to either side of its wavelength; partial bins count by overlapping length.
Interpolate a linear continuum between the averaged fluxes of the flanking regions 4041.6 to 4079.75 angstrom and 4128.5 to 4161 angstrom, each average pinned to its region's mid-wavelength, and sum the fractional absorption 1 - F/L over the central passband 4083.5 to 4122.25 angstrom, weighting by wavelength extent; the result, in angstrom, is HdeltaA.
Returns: -1.8 angstrom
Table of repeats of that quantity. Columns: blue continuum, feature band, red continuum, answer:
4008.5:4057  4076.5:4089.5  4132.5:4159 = -0.43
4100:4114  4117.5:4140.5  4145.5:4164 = -0.67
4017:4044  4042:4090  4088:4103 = 1.32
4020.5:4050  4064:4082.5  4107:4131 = 0.98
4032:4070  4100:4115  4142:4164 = 0.36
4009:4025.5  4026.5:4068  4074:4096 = 2.06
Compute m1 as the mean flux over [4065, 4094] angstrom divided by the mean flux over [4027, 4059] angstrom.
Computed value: 1.03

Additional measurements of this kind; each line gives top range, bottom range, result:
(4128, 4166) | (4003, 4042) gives 1.02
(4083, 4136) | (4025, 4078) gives 1.06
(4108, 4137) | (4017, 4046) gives 1.04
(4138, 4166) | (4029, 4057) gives 1.05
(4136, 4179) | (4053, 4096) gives 1.03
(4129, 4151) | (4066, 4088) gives 1.02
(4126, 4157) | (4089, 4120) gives 0.99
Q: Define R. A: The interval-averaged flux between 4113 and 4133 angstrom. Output 76.7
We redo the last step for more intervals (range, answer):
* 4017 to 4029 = 75.4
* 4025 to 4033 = 74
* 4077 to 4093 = 77.1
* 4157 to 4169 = 77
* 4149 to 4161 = 74.2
